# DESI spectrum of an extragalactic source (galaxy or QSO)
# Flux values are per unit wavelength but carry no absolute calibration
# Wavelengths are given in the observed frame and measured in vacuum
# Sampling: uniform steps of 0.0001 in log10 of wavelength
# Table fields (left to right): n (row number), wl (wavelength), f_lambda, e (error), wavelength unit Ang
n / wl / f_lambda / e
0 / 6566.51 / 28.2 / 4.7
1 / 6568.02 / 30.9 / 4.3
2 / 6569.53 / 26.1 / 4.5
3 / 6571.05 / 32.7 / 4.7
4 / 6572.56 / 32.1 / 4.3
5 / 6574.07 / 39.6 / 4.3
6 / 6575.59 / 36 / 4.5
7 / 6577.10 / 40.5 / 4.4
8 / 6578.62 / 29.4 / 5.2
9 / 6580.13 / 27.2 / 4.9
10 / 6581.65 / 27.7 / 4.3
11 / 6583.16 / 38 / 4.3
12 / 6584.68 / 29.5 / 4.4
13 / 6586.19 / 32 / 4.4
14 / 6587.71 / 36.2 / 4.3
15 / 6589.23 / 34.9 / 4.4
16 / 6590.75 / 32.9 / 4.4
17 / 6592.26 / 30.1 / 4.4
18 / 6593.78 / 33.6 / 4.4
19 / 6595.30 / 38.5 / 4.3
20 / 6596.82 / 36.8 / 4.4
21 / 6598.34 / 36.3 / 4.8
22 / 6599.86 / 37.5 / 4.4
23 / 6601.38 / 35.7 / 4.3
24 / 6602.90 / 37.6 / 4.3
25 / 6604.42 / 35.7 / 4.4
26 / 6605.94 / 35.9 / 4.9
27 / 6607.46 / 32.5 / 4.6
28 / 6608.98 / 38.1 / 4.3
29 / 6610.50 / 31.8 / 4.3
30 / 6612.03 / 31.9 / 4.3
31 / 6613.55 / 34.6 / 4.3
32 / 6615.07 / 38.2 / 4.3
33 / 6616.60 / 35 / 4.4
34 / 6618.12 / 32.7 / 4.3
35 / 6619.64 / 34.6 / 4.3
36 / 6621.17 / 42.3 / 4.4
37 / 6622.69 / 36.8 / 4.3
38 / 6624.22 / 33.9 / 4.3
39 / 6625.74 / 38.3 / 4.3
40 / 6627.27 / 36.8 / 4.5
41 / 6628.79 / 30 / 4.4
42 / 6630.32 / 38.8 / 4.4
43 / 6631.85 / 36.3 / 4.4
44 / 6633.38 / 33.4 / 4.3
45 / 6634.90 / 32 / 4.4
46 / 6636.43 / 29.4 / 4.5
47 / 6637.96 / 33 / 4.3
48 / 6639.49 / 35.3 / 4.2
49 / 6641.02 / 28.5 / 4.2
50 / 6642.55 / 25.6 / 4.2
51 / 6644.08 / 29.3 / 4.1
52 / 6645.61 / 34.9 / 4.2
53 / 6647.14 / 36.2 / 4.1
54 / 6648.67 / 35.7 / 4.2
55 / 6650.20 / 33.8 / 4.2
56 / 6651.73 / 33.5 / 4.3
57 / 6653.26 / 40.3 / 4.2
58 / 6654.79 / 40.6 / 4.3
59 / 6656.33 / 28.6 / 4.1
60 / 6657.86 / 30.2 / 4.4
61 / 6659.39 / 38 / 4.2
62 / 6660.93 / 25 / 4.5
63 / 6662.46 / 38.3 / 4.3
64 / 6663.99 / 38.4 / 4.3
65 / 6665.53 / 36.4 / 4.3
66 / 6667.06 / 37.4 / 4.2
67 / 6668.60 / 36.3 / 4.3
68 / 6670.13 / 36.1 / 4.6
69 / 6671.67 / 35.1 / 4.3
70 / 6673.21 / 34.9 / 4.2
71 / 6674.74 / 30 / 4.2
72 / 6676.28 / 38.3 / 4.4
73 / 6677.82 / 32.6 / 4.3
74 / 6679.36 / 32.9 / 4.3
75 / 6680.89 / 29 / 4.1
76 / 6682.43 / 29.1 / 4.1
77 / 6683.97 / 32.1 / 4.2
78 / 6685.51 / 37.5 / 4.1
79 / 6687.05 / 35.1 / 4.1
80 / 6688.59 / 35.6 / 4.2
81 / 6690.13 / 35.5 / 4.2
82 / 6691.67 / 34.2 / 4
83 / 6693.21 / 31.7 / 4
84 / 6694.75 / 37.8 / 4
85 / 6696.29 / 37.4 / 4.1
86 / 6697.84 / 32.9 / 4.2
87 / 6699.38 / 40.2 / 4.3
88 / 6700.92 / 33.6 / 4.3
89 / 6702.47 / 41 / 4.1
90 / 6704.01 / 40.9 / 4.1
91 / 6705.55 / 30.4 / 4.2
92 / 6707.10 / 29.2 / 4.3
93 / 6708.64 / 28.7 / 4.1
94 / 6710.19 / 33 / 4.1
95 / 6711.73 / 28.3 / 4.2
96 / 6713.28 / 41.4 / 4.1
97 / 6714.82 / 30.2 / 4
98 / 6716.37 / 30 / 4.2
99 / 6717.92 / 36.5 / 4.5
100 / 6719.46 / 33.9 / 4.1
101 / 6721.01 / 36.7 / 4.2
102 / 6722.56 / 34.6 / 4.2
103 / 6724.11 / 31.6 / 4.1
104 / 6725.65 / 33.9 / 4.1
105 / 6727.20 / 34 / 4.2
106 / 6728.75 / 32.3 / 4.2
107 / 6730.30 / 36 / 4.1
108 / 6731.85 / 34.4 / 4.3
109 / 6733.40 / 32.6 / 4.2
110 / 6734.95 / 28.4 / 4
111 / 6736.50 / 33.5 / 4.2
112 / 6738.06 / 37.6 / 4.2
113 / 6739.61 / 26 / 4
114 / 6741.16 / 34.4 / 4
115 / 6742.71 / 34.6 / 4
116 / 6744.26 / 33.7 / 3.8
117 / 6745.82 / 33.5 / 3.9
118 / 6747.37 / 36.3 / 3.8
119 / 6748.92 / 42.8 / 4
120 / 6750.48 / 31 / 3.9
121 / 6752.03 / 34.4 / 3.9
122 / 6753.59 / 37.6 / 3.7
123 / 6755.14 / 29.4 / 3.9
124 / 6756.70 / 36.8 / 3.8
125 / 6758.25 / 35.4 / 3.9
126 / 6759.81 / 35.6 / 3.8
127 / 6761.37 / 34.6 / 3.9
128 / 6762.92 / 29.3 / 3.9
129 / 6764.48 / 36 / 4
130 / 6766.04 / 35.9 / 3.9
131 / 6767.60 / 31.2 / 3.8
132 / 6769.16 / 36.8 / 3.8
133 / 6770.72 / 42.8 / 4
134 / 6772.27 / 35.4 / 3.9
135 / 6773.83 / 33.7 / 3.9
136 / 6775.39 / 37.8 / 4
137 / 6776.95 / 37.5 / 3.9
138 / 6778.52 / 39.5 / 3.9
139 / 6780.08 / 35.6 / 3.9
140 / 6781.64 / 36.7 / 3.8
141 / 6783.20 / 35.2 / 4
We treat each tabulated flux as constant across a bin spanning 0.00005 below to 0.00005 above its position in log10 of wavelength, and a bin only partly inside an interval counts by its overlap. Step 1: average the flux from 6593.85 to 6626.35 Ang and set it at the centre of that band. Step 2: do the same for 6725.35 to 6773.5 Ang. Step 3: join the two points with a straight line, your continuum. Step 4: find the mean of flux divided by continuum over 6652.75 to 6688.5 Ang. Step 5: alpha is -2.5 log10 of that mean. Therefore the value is 0.03 mag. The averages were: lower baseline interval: 35.9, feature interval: 34.4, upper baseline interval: 34.4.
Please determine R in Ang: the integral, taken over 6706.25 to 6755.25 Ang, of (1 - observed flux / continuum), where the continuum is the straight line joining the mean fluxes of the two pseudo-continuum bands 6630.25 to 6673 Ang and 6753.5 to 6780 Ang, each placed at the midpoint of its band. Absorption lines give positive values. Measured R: 2.2 Ang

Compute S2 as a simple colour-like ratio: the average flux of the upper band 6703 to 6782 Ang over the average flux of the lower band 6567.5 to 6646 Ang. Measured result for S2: 1.01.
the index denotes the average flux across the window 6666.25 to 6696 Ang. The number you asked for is 34.3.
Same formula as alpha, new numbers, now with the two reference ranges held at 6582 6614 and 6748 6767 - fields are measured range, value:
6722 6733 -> 0.03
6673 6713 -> 0.03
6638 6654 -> 0.05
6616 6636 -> -0.02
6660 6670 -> -0.02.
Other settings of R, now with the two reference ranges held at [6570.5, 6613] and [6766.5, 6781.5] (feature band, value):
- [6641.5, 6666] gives 0.8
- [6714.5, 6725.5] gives 0.8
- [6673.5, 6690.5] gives 1.0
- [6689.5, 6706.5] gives -0.1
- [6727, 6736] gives 0.8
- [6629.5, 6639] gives 0.3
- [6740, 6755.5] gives 0.7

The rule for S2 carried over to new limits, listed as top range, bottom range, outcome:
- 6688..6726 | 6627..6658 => 1.03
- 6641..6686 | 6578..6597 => 1.04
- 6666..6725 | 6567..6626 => 1.00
